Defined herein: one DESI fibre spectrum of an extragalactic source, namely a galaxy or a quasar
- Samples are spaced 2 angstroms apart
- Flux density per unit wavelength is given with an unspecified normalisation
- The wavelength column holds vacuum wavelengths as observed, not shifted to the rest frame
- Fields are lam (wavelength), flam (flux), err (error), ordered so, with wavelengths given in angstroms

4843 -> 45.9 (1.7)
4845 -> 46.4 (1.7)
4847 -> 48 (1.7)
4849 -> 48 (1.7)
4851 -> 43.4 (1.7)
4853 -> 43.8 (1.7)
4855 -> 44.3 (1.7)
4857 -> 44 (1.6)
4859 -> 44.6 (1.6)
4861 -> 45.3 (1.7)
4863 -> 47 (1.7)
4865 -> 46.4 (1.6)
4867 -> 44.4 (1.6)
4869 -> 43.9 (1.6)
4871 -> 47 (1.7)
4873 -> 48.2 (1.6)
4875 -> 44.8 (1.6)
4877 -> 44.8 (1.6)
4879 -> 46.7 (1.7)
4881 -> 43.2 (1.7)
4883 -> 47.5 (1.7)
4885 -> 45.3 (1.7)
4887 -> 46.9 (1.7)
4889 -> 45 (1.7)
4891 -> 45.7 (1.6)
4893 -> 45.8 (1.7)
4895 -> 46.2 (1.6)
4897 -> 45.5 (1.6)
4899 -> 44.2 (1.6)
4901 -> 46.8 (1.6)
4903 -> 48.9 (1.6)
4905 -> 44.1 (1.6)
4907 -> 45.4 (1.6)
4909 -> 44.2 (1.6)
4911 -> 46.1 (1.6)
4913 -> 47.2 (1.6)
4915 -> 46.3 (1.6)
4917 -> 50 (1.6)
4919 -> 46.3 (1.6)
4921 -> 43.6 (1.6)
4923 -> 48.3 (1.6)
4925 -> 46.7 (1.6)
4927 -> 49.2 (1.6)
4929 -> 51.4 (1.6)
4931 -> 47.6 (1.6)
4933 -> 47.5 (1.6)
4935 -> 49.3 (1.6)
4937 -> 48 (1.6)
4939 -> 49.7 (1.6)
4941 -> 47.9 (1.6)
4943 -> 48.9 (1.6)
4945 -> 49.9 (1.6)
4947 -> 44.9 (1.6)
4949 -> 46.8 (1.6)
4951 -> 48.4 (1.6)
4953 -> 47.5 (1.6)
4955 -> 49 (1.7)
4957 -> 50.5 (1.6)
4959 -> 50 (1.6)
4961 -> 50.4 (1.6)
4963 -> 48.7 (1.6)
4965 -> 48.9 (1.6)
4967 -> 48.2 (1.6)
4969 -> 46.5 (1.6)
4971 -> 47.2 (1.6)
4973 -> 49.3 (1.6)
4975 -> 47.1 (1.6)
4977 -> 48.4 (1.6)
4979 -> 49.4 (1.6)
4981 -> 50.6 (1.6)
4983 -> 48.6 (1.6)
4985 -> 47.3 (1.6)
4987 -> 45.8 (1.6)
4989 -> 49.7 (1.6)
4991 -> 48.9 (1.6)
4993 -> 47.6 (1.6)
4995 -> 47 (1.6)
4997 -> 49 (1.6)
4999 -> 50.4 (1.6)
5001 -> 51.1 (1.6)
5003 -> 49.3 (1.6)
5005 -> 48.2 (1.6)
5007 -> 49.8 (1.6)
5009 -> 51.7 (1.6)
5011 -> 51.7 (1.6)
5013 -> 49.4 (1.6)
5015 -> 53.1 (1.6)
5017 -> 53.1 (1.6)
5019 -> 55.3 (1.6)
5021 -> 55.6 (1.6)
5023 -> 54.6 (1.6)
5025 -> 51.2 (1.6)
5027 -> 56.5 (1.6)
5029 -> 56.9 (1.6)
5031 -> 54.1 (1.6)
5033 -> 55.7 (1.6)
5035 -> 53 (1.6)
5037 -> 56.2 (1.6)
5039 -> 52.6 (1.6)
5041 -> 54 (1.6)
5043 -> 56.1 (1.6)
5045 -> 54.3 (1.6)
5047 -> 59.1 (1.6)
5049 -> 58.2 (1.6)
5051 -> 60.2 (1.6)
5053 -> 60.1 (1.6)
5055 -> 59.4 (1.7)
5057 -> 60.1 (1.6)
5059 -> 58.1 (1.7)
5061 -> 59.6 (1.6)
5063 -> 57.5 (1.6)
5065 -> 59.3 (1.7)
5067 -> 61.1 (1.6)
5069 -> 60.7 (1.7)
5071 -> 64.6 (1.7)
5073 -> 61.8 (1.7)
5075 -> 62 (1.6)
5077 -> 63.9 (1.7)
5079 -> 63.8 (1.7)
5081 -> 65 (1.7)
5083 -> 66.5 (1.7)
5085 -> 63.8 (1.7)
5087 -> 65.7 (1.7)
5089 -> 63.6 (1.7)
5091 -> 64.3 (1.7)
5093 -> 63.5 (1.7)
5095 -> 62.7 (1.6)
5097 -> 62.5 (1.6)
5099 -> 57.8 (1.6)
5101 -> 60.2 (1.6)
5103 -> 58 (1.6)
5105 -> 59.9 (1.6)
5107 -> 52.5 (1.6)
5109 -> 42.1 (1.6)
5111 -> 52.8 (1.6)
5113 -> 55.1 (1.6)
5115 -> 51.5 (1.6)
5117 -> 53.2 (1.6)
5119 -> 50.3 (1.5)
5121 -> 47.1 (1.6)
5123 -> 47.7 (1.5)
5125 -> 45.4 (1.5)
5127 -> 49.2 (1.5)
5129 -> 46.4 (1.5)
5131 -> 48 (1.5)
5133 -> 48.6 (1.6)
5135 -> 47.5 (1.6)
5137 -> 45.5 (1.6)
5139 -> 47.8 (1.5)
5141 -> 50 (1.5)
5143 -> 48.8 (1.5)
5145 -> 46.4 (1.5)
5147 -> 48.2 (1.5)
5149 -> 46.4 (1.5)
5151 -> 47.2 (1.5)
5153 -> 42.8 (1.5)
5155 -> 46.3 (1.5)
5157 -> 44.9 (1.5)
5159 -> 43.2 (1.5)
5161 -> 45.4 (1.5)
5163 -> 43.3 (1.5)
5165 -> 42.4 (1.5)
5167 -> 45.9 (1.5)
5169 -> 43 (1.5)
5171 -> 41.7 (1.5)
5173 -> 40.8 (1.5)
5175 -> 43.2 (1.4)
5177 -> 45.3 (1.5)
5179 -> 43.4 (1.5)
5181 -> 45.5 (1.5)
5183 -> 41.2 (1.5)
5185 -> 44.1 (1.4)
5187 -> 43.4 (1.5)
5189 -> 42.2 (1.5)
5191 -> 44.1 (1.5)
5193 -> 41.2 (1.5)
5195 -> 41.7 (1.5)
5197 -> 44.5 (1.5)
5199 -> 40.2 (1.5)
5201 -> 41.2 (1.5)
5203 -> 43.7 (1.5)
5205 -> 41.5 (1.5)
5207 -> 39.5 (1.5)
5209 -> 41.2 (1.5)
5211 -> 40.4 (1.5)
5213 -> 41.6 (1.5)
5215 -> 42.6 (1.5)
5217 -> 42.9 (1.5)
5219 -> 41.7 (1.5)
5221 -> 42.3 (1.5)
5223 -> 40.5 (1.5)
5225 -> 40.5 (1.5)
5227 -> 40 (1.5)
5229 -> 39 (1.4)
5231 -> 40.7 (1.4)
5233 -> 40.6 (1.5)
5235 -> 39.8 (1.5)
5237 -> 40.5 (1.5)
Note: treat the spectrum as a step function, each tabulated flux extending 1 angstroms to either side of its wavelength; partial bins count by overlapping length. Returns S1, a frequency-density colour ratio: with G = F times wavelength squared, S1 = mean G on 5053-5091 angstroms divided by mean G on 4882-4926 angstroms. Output 1.44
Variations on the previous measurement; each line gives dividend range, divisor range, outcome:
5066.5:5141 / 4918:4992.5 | 1.23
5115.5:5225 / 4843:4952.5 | 1.07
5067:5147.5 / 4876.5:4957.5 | 1.27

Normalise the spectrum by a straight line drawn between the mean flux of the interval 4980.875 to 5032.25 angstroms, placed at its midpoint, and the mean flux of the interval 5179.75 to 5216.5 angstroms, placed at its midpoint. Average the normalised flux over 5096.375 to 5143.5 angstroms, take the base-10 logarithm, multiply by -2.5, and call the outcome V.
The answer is -0.12 mag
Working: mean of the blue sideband 51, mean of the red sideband 42.2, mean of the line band 51.1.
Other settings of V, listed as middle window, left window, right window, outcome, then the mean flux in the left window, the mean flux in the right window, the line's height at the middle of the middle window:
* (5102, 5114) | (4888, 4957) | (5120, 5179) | -0.16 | 47.2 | 45.8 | 46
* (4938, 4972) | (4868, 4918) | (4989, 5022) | 0.00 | 46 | 50.7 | 48.6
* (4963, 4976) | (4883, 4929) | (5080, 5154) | 0.01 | 46.4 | 53.4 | 48.5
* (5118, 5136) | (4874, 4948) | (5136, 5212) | -0.08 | 46.8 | 43.9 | 44.4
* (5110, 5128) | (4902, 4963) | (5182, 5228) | -0.15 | 47.8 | 41.8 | 43.7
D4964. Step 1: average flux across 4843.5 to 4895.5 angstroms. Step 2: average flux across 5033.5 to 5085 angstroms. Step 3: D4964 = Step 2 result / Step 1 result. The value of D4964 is 1.30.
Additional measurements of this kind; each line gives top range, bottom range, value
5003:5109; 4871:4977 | 1.22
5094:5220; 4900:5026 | 0.95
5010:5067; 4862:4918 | 1.22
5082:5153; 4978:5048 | 1.02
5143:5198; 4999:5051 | 0.82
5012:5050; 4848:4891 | 1.20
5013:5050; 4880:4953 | 1.17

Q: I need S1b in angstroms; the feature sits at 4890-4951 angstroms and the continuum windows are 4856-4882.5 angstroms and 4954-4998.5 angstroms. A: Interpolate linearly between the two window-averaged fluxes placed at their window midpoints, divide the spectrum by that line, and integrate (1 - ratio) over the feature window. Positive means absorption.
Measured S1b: -0.2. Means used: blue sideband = 45.4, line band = 47.1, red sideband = 48.6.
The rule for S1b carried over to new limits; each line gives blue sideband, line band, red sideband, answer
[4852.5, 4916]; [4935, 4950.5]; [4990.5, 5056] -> 0.3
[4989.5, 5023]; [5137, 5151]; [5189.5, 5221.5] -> -1.0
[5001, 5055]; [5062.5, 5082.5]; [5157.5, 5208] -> -4.4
